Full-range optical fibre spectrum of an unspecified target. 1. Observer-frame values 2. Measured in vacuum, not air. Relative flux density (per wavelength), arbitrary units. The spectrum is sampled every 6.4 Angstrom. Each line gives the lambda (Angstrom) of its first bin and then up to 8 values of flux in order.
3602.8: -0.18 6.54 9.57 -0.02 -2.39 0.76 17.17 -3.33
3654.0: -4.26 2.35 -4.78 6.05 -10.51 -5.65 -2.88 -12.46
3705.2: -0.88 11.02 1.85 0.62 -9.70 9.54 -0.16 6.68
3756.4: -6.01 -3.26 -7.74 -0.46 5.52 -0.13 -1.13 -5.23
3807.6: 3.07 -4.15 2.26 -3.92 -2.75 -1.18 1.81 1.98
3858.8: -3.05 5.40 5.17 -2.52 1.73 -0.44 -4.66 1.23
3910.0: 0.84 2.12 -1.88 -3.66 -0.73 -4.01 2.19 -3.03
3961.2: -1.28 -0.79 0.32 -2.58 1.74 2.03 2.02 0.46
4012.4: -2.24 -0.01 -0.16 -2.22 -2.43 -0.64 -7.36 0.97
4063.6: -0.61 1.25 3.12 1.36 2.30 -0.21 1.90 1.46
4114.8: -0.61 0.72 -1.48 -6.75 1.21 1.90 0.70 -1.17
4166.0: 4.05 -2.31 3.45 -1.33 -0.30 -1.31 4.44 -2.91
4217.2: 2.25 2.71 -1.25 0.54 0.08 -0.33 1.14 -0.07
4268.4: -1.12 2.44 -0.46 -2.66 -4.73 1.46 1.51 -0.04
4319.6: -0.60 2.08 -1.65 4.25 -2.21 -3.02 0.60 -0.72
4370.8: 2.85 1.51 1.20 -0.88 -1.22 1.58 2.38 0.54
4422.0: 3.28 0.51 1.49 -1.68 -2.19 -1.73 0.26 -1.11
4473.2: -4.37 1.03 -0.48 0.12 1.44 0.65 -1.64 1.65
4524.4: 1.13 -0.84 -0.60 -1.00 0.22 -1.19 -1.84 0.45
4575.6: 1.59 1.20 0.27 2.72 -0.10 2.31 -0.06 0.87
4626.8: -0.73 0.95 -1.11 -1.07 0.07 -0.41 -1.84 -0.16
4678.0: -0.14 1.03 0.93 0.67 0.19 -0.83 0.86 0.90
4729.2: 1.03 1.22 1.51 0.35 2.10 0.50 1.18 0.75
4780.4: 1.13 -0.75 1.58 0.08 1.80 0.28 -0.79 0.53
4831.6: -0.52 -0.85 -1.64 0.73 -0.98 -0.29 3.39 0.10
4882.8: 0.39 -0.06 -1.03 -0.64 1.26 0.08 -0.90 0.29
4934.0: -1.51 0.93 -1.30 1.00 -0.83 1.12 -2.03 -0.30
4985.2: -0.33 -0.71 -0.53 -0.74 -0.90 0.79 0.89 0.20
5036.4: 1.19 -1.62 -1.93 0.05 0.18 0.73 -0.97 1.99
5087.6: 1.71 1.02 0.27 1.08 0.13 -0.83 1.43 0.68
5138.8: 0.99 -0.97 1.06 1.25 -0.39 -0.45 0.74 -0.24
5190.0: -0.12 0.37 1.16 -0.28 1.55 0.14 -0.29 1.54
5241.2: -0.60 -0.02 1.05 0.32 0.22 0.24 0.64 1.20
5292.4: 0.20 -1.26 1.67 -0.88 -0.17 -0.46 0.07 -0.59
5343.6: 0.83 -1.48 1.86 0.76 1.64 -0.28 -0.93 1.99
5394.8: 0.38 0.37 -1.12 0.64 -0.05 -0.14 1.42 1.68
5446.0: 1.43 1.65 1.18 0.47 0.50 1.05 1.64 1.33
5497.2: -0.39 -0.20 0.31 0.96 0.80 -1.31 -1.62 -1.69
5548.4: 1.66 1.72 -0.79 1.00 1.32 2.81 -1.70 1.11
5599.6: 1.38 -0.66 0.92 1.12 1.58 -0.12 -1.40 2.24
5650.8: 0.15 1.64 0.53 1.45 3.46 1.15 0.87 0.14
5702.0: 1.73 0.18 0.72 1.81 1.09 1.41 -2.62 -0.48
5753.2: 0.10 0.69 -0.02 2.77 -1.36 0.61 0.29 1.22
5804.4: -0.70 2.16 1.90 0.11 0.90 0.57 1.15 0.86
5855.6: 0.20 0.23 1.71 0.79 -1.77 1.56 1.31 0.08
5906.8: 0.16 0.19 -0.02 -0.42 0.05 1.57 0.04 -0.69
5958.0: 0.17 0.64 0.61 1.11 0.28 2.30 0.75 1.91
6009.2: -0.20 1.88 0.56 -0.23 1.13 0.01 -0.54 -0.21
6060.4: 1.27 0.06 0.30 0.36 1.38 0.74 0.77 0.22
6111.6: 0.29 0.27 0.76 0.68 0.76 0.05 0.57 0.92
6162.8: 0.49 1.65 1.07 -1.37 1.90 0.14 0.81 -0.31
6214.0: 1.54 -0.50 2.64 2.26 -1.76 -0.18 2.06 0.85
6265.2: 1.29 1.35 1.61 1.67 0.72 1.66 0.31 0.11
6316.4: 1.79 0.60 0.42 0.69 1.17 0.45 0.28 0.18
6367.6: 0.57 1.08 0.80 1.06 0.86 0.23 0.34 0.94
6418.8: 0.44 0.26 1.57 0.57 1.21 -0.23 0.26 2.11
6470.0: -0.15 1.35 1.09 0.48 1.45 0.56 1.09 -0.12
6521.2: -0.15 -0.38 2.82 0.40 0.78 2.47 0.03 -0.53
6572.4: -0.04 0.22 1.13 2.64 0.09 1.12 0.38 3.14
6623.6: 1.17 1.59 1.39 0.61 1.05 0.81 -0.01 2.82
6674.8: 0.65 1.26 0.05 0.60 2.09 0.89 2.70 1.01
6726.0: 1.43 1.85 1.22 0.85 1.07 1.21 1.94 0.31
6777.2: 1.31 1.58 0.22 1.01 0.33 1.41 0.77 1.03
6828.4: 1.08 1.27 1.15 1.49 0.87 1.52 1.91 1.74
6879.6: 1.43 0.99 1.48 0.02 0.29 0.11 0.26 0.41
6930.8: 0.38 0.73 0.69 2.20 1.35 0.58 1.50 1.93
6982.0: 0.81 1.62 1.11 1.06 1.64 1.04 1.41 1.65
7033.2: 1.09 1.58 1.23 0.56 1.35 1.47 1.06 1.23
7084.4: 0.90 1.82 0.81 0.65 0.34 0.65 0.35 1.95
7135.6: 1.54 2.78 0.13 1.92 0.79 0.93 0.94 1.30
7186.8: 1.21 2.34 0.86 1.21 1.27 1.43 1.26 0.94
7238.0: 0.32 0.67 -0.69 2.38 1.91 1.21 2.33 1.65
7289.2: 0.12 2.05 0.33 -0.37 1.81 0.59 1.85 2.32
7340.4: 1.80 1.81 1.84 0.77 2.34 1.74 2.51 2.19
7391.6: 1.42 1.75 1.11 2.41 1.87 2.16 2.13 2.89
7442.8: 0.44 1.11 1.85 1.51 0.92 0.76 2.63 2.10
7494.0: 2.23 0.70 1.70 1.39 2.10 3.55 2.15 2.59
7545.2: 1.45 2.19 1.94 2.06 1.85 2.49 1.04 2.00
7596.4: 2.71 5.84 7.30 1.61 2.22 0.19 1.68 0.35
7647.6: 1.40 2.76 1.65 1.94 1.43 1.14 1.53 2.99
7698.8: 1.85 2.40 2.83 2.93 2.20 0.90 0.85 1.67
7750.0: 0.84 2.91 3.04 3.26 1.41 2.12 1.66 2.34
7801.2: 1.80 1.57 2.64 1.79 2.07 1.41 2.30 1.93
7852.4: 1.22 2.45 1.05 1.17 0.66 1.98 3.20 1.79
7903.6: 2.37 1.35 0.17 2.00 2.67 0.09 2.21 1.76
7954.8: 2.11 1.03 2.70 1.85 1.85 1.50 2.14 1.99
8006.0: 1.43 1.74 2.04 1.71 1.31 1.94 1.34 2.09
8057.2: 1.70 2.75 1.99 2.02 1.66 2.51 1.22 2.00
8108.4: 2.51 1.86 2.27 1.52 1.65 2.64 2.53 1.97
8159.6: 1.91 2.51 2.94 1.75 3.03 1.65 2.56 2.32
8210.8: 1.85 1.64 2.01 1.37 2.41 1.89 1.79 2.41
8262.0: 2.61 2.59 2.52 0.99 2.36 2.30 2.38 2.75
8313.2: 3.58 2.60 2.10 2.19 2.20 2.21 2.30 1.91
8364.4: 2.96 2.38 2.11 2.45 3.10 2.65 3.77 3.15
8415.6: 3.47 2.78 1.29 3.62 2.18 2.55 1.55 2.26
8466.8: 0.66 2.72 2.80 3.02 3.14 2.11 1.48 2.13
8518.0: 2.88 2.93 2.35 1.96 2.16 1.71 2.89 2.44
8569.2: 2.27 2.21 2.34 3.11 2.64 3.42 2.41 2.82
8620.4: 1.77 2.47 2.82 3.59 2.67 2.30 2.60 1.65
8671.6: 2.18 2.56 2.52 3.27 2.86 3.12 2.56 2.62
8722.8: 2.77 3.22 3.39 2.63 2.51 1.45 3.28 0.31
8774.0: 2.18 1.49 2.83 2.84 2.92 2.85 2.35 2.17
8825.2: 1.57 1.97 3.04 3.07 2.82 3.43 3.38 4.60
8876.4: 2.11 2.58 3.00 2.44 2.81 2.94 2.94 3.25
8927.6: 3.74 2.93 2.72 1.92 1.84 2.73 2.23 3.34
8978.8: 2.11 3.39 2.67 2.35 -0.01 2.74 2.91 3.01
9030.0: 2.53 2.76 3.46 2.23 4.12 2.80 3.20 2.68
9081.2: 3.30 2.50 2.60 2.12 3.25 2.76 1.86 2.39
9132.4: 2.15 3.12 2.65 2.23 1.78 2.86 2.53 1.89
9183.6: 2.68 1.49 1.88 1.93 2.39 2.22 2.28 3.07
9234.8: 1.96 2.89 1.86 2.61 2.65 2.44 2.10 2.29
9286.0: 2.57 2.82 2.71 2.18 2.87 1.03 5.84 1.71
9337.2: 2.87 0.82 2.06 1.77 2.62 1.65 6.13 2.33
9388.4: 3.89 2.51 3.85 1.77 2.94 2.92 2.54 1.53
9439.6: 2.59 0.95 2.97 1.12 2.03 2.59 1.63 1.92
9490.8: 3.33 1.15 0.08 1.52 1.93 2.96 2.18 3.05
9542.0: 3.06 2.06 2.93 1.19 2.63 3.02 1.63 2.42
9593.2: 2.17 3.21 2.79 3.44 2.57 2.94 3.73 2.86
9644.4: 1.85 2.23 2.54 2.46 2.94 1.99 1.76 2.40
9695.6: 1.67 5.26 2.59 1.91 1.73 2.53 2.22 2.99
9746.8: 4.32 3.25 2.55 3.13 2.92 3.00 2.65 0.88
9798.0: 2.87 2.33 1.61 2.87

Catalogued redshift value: 0.84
